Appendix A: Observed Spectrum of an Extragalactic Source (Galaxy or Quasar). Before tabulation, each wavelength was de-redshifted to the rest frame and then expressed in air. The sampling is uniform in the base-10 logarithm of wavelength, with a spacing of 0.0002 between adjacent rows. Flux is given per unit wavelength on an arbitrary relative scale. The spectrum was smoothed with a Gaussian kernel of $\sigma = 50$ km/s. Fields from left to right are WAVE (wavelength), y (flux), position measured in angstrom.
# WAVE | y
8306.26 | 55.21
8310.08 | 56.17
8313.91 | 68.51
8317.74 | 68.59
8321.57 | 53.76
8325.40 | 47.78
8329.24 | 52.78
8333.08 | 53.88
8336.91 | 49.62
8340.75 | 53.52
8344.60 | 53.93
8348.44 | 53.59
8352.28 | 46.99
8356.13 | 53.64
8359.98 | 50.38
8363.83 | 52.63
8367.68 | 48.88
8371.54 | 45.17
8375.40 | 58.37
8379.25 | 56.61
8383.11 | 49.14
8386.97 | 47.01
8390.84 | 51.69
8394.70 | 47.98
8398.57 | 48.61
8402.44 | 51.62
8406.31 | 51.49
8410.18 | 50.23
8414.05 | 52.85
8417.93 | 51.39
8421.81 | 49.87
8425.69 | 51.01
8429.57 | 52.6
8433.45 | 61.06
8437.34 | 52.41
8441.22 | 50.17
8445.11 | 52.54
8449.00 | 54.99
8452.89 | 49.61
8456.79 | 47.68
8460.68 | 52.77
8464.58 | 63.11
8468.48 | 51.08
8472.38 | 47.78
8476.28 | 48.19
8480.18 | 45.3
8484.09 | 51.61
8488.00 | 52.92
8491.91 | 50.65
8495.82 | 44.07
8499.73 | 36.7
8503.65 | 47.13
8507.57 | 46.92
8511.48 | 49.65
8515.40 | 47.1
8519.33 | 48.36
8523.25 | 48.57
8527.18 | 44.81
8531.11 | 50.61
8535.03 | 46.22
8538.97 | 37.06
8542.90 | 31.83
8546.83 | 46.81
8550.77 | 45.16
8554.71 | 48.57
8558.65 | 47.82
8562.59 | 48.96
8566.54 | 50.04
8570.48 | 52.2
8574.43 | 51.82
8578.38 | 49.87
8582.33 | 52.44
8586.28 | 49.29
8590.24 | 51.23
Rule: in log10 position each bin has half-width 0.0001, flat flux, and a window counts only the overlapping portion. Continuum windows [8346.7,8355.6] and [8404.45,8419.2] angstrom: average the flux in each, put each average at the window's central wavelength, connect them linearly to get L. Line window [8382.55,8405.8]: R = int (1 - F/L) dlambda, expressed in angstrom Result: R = 0.8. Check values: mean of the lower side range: 50.8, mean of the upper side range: 51.5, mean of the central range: 49.5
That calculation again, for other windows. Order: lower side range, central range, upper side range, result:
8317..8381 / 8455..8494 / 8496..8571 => -2.5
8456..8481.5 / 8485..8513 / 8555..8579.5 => 2.1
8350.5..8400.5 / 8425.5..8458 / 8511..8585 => -2.2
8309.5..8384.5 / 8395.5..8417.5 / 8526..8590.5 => 0.4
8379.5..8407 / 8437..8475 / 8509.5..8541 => -3.0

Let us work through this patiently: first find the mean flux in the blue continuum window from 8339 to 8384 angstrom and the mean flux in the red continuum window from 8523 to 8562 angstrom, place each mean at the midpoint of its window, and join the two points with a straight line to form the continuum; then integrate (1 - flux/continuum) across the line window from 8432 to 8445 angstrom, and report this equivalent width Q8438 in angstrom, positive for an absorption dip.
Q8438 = -1.4 angstrom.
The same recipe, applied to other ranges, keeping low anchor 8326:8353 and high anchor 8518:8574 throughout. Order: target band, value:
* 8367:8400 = 0.2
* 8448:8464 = -1.1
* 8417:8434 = -1.0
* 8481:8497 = -0.6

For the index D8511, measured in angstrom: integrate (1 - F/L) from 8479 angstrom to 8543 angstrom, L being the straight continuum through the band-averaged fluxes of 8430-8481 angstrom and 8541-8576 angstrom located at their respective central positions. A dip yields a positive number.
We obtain 4.1 angstrom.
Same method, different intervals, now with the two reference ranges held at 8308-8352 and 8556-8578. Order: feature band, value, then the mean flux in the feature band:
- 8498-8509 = 1.69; 43.5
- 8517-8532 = 0.93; 47.9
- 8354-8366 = 0.57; 52.1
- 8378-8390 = 0.77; 50.6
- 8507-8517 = 0.64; 48.1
